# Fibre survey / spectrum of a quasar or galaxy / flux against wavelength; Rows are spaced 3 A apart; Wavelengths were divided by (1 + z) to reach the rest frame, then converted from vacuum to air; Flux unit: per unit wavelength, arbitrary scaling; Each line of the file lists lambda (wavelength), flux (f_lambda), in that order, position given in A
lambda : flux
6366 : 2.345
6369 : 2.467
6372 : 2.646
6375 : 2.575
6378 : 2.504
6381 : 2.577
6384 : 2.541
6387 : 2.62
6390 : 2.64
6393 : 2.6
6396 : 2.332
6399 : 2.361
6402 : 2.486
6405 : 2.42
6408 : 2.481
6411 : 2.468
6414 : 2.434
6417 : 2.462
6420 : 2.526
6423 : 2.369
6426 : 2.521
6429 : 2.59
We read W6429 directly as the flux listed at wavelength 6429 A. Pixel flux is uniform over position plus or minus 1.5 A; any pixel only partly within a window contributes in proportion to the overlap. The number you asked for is 2.59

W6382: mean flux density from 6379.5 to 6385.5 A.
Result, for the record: 2.56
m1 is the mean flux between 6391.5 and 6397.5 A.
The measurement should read 2.47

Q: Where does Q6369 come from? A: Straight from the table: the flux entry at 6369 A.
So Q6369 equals 2.467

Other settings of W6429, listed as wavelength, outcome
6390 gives 2.64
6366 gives 2.345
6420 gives 2.526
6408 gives 2.481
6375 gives 2.575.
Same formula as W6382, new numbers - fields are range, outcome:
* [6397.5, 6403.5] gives 2.42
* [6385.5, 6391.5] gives 2.63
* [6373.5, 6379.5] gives 2.54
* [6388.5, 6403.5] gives 2.48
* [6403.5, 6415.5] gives 2.45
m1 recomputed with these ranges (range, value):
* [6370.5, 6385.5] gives 2.57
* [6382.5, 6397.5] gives 2.55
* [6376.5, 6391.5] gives 2.58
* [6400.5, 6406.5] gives 2.45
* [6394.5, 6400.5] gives 2.35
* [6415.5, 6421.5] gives 2.49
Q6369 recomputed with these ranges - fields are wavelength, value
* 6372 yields 2.646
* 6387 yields 2.62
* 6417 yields 2.462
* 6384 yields 2.541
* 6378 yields 2.504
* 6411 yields 2.468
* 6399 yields 2.361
